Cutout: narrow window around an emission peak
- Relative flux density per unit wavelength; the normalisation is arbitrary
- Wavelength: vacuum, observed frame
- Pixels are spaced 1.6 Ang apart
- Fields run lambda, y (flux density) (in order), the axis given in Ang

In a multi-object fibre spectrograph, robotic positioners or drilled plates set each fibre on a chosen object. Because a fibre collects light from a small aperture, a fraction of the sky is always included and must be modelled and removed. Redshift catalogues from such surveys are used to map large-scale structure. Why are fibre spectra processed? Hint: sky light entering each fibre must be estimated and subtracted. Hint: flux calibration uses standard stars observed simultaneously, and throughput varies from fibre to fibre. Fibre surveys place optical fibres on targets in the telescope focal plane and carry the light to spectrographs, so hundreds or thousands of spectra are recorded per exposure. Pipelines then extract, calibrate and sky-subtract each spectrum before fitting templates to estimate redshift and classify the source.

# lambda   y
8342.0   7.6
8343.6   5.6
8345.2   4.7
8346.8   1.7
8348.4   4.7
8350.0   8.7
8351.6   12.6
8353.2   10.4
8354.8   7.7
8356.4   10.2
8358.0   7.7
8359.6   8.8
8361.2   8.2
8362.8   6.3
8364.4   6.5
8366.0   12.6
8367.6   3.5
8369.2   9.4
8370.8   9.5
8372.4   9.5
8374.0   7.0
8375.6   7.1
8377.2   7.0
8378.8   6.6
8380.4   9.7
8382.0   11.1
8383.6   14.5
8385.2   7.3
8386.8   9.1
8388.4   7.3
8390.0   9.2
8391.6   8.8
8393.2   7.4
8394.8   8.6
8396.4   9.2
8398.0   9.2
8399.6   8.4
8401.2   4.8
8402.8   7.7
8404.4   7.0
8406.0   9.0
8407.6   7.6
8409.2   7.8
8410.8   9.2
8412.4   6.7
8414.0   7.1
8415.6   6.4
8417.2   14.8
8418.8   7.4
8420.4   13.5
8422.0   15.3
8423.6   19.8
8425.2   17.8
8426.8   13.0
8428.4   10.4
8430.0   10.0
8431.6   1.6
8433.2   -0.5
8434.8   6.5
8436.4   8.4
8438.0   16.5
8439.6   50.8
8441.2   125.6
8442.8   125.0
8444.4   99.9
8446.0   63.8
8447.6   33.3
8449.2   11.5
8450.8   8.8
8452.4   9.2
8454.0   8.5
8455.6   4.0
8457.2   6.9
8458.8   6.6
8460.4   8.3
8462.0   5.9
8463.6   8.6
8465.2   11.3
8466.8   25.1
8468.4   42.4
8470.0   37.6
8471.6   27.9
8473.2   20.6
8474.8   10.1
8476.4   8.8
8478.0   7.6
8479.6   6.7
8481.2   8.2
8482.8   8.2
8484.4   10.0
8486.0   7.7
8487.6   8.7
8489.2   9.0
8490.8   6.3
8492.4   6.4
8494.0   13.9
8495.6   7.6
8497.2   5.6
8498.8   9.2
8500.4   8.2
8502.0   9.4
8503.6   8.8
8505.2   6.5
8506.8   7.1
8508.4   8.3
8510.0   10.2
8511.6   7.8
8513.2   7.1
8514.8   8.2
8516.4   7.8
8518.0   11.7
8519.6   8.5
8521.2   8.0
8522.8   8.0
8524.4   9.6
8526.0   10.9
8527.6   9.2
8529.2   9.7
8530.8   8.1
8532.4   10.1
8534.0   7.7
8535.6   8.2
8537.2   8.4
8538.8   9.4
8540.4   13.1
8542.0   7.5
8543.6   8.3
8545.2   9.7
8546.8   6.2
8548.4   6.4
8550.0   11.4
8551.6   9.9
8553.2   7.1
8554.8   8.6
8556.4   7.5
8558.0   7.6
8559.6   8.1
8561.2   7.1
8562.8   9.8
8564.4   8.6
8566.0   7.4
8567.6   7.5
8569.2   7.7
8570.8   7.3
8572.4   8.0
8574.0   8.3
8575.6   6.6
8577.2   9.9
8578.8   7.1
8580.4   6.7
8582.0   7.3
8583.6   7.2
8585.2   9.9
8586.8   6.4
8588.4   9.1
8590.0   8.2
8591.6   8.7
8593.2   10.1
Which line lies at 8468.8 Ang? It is [N II]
